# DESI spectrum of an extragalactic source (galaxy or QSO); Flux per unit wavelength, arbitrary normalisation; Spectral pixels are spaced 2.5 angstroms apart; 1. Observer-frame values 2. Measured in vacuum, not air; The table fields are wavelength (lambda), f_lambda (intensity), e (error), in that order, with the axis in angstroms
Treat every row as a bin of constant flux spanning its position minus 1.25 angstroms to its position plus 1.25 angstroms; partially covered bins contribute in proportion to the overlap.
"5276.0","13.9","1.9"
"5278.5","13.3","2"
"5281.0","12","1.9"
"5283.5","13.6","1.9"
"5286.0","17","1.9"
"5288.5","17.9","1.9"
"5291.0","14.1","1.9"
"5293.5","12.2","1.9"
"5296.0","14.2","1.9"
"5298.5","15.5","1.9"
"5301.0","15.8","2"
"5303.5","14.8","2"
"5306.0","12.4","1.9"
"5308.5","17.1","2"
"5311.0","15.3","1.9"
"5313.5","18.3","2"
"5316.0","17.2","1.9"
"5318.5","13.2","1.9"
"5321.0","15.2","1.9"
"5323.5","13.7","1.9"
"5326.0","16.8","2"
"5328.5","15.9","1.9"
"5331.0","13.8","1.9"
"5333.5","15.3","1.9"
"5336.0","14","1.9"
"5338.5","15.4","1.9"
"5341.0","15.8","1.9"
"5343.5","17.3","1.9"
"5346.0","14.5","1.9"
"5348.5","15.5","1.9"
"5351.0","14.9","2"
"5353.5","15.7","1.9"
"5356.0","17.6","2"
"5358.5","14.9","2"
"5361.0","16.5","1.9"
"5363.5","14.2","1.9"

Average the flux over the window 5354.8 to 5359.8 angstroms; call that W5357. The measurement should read 16.2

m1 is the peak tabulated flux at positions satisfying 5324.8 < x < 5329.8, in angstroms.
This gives 16.8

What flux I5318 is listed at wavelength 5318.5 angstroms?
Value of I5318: 13.2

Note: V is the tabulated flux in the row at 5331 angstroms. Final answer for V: 13.8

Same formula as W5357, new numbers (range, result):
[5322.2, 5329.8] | 15.5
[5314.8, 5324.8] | 14.8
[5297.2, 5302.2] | 15.6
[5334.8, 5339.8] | 14.7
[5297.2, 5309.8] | 15.1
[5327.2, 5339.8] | 14.9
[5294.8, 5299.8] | 14.9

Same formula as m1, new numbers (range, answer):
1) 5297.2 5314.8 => 18.3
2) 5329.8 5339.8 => 15.4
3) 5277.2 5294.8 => 17.9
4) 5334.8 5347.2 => 17.3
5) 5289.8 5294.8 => 14.1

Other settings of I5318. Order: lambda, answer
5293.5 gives 12.2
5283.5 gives 13.6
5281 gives 12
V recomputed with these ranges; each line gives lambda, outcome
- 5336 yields 14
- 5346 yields 14.5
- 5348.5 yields 15.5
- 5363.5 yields 14.2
